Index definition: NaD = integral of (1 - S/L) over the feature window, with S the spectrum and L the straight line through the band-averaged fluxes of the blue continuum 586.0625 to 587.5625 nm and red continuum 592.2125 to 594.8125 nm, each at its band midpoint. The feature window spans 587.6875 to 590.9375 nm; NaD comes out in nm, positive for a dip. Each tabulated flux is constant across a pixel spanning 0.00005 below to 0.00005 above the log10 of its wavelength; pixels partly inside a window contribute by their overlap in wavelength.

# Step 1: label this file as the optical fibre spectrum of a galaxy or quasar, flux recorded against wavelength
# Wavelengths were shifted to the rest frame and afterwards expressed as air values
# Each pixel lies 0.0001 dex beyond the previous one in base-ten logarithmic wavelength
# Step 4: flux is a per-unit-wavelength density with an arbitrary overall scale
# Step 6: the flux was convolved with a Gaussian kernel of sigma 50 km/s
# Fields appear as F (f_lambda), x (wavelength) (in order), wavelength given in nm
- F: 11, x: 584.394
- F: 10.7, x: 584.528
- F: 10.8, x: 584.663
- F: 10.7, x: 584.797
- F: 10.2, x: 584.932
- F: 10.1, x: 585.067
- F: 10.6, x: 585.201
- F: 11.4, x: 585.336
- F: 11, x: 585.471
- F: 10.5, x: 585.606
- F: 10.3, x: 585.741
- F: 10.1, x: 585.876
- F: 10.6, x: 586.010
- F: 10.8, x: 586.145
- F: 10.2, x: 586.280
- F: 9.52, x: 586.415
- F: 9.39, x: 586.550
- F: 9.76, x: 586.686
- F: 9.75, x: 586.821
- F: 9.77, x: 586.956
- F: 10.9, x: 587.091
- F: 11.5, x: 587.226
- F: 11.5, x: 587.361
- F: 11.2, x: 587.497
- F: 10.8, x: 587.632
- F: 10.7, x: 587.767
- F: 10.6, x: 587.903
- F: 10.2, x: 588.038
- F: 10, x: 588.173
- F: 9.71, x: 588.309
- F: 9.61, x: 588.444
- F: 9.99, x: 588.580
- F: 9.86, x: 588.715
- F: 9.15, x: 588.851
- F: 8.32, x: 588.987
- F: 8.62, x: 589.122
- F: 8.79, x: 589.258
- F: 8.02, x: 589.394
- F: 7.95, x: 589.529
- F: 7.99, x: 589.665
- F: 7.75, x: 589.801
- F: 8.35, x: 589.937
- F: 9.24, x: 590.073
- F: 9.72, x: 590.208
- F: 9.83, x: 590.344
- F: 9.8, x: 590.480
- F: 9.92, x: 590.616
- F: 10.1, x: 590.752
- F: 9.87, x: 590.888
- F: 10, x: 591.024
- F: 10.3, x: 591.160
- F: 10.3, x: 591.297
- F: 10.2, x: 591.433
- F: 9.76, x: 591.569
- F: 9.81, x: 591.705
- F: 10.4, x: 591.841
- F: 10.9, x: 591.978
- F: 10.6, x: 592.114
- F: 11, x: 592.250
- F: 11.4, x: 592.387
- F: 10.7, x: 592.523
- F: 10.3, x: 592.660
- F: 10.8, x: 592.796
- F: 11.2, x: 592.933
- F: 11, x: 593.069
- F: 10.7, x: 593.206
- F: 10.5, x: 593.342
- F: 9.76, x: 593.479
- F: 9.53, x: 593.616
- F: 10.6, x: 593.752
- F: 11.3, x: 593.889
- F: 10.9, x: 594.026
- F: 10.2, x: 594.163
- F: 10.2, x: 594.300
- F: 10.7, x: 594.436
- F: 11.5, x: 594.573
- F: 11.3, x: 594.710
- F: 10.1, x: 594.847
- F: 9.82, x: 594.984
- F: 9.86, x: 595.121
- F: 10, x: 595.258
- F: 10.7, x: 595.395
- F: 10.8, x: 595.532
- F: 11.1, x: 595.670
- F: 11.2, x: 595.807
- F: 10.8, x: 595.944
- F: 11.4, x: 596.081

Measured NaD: 0.36 nm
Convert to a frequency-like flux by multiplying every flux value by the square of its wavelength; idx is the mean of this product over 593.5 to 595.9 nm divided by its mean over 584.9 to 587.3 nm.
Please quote 1.0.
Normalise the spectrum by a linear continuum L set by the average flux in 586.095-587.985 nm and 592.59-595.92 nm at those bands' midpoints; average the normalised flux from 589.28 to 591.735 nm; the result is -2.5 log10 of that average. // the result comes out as 0.13 mag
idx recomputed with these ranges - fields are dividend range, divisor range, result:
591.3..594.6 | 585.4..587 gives 1.07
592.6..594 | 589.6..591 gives 1.15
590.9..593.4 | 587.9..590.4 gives 1.17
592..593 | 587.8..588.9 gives 1.11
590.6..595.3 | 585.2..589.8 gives 1.07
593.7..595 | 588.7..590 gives 1.29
